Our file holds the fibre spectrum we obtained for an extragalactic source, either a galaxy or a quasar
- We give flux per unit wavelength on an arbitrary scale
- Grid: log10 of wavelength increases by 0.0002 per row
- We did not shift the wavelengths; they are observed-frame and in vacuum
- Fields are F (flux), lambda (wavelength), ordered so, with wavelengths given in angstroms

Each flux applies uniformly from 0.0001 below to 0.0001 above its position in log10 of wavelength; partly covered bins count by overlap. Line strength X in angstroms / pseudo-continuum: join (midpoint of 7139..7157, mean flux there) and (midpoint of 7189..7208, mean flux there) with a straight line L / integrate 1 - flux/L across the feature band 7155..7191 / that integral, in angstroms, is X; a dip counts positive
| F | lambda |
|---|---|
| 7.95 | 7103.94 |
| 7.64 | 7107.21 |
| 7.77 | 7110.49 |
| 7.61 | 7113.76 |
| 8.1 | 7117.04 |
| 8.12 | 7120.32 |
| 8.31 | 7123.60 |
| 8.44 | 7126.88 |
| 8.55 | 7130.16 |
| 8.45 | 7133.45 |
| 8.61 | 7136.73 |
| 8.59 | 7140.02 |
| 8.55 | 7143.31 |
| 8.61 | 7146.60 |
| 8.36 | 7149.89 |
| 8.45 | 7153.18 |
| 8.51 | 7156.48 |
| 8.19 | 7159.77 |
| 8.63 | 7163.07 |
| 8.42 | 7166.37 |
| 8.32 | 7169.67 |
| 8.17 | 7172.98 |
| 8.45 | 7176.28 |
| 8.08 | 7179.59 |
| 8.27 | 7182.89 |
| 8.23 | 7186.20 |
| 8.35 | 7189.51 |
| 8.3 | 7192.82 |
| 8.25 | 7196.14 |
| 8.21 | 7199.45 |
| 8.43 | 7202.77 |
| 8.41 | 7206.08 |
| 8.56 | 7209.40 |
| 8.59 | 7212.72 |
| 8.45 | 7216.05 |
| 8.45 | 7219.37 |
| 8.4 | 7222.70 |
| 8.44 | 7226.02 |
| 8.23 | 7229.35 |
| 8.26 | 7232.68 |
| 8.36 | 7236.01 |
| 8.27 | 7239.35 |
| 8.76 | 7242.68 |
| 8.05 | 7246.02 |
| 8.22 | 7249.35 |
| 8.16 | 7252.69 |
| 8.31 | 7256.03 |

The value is 0.39 angstroms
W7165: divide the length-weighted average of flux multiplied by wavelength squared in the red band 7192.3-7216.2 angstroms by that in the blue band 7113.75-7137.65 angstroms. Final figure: 1.03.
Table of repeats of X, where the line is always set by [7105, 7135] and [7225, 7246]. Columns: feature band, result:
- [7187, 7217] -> -0.4 angstroms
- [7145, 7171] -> -0.8 angstroms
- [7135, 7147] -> -0.6 angstroms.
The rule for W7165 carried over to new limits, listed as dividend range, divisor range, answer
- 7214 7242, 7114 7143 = 1.03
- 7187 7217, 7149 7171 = 1.01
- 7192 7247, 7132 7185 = 1.01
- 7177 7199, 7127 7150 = 0.98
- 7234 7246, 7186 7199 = 1.03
